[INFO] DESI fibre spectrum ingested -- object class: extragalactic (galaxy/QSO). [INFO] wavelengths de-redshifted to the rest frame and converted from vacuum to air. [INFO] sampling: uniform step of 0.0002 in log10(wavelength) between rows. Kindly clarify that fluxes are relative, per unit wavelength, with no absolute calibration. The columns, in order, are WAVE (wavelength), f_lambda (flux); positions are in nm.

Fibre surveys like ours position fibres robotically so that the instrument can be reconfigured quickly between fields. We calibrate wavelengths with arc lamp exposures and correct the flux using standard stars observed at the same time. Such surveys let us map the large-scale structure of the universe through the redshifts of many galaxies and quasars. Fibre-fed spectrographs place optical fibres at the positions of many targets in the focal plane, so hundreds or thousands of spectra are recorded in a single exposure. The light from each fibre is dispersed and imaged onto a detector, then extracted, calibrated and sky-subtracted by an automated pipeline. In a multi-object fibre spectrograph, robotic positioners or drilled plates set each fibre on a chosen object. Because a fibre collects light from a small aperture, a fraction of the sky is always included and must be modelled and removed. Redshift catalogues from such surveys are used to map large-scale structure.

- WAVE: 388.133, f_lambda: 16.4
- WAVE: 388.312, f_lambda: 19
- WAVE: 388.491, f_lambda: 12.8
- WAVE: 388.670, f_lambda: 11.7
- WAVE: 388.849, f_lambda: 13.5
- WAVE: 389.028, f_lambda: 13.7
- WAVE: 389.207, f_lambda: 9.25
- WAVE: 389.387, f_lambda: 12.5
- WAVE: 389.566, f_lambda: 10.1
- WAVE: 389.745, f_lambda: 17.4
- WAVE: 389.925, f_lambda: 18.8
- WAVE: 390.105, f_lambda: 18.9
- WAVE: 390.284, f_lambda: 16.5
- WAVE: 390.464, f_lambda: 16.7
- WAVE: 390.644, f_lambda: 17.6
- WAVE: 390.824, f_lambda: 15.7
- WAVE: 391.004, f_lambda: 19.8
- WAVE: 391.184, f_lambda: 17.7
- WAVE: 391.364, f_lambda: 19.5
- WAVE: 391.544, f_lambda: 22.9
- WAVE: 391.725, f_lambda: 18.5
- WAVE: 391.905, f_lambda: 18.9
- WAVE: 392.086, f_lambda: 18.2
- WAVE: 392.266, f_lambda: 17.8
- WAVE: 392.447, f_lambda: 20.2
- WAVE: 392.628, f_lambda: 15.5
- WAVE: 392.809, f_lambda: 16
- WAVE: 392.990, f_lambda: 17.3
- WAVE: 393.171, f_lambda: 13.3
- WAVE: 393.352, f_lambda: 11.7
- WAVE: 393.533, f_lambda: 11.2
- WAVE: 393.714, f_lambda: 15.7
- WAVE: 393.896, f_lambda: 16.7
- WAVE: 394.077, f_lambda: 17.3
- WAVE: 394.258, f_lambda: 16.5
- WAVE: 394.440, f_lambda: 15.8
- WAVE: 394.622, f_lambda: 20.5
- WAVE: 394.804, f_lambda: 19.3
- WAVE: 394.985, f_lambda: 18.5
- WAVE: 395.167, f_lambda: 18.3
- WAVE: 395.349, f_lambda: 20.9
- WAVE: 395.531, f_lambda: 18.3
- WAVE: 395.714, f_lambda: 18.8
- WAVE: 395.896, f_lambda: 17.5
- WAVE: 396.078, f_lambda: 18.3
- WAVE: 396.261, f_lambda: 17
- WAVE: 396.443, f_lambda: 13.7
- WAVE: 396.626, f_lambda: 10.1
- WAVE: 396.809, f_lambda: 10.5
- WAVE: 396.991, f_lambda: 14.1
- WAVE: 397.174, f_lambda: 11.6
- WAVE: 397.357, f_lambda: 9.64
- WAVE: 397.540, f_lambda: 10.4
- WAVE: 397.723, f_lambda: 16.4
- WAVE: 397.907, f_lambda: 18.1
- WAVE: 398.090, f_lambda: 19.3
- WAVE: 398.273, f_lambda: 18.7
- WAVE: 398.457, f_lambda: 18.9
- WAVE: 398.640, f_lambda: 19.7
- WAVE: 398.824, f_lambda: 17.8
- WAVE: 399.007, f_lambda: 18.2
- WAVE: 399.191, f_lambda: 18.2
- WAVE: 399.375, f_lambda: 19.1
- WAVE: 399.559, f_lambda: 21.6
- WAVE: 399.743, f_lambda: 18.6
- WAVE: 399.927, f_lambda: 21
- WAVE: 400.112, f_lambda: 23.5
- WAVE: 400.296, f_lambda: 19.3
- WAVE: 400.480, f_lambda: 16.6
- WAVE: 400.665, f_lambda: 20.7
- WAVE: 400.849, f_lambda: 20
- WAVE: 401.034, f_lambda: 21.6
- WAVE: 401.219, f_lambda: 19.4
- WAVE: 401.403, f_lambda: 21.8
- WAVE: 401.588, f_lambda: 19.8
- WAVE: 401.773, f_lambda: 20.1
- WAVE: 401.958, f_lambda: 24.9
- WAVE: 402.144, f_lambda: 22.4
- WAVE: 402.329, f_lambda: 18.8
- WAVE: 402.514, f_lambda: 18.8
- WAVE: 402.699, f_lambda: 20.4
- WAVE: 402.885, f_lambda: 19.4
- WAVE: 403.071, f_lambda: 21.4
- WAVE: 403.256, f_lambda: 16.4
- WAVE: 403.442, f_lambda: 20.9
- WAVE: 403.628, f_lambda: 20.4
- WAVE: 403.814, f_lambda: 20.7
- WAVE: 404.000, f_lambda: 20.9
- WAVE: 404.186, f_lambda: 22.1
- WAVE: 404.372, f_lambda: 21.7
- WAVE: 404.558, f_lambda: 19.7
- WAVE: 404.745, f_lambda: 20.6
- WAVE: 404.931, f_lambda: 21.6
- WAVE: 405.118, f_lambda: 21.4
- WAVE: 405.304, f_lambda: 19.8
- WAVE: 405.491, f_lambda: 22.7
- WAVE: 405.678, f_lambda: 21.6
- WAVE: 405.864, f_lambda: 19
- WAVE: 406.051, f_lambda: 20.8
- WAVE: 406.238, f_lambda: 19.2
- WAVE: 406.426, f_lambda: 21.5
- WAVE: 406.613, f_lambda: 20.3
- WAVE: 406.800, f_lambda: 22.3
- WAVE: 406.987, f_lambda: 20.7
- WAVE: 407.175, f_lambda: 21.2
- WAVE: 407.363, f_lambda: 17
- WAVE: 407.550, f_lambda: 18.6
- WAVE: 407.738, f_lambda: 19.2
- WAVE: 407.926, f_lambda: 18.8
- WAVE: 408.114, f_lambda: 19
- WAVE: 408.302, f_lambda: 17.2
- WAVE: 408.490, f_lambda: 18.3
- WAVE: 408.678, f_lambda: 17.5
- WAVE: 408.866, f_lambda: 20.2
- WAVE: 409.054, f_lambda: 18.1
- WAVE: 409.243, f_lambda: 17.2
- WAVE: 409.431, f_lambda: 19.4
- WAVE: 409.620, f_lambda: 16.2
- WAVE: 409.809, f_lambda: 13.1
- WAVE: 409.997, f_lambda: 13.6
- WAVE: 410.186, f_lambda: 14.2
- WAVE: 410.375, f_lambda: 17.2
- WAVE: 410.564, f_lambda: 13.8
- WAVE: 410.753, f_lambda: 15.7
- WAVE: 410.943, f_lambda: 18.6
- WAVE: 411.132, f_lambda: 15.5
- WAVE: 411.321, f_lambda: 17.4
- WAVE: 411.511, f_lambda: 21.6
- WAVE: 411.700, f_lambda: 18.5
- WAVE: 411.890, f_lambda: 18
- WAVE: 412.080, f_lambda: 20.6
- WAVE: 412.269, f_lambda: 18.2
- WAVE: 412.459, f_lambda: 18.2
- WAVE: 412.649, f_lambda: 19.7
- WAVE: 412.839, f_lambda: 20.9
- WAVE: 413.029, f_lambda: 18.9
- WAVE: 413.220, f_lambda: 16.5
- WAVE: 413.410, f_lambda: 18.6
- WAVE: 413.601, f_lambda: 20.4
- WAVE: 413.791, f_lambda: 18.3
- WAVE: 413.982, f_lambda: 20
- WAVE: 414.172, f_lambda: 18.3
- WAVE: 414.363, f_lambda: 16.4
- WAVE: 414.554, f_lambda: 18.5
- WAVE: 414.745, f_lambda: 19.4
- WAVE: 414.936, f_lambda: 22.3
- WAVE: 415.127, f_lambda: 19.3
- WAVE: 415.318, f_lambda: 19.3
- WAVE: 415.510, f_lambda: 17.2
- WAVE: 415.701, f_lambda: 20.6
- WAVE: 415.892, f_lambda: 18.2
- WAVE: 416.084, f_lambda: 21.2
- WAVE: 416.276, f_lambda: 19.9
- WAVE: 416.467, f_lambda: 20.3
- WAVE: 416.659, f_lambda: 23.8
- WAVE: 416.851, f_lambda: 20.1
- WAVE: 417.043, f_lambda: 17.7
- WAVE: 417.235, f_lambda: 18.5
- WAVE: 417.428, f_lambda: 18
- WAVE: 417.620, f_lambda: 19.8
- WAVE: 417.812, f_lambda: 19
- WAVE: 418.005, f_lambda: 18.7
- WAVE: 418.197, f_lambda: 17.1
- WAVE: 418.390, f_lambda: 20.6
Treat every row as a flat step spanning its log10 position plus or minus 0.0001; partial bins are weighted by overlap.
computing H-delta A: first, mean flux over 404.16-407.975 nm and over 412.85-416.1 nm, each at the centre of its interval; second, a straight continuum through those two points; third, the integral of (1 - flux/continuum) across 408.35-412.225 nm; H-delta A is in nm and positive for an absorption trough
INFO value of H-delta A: 0.49 nm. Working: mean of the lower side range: 20.5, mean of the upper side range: 19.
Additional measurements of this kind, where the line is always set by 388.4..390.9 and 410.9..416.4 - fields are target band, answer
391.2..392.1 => -0.27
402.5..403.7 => -0.18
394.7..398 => 0.04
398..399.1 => -0.17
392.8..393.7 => 0.08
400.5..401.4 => -0.19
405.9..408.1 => -0.26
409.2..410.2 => 0.14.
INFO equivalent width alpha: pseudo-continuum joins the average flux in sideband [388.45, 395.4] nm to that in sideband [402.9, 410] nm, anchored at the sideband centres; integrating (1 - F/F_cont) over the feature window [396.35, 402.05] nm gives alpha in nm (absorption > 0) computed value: 0.07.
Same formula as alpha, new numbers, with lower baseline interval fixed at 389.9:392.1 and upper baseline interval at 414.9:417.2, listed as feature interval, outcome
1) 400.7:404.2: -0.26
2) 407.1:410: 0.23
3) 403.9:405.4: -0.14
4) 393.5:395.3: 0.13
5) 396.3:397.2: 0.31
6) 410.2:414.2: 0.29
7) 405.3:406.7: -0.10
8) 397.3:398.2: 0.18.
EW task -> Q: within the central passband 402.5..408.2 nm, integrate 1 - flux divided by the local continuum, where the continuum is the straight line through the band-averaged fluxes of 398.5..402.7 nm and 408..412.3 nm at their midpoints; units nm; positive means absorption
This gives -0.48 nm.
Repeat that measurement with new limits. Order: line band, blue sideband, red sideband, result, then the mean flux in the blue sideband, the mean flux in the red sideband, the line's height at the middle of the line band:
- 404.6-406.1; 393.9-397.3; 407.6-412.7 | -0.32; 16.4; 17.6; 17.2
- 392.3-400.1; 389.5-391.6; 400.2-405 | 0.90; 17.6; 20.4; 18.9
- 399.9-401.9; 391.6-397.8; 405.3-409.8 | -0.32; 16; 19.3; 17.6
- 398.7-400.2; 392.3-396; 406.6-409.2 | -0.16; 17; 19.1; 17.8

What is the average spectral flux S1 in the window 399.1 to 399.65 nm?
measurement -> 19.6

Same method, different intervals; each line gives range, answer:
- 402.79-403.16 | 20.3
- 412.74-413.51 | 18.7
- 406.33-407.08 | 21.2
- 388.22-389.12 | 14.1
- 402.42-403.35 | 19.3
